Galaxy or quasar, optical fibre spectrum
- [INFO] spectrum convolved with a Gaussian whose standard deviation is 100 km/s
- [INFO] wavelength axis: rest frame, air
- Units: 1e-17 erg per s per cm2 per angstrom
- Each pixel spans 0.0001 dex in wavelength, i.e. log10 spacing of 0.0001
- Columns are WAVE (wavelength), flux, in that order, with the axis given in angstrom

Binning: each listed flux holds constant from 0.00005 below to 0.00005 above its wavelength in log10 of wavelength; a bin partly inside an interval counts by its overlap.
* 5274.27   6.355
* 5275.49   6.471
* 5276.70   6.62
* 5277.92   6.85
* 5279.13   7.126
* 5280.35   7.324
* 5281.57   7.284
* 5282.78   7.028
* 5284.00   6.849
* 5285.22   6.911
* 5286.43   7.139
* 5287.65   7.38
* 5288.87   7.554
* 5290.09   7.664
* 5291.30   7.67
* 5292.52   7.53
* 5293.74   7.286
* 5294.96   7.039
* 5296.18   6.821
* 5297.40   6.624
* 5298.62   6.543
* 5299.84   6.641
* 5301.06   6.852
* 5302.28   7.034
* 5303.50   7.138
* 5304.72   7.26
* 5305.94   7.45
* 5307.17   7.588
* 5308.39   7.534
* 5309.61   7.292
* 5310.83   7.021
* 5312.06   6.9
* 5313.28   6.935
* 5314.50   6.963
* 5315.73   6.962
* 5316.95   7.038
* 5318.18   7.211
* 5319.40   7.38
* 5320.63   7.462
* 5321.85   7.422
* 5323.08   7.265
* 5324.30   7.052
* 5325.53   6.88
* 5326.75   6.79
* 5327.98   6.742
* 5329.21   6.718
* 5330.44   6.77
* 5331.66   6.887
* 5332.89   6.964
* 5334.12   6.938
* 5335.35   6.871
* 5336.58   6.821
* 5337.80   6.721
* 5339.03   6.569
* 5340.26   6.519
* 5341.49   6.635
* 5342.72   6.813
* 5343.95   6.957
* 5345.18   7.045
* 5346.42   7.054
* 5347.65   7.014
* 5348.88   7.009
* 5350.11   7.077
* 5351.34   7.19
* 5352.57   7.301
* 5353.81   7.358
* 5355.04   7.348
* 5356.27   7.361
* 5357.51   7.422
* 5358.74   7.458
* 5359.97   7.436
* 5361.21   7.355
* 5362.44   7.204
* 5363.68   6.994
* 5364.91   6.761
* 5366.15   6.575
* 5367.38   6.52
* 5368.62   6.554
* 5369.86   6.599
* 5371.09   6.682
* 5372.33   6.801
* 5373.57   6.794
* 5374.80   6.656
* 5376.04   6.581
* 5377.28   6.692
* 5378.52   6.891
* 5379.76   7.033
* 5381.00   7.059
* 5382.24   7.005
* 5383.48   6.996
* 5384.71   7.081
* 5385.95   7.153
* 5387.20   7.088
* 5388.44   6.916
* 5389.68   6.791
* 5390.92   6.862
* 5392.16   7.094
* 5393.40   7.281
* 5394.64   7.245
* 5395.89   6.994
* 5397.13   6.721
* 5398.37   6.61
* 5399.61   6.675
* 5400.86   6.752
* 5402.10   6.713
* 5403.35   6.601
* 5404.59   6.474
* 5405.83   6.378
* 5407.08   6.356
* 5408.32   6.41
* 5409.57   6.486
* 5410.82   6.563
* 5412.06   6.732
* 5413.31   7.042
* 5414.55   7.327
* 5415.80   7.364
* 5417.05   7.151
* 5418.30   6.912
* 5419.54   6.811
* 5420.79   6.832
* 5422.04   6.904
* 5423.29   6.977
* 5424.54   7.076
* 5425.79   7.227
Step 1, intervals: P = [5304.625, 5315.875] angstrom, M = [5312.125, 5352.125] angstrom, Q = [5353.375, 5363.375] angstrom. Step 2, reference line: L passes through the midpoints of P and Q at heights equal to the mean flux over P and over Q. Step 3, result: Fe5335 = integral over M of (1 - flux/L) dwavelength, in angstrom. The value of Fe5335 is 1.7 angstrom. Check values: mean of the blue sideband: 7.19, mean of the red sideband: 7.36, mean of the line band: 6.96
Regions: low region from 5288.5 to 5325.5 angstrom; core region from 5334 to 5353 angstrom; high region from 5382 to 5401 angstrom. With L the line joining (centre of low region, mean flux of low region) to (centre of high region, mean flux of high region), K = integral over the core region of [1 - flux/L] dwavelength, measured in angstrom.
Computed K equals 0.5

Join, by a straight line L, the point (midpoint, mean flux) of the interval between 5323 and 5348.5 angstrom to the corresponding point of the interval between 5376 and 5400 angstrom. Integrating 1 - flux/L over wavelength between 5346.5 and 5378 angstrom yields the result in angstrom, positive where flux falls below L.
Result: -0.4 angstrom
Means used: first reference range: 6.85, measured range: 6.99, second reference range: 6.95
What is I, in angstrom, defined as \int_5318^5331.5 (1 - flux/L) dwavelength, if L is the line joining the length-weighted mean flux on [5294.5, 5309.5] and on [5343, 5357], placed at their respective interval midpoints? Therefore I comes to 0.1 angstrom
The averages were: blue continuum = 7.05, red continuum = 7.15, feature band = 7.06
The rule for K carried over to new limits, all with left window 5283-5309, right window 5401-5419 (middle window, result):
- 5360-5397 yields -0.2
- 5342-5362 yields -0.7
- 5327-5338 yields 0.3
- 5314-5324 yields -0.2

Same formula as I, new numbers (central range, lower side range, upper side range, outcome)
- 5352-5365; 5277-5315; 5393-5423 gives -0.64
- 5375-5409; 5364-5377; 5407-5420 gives -0.36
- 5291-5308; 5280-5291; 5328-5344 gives 0.04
